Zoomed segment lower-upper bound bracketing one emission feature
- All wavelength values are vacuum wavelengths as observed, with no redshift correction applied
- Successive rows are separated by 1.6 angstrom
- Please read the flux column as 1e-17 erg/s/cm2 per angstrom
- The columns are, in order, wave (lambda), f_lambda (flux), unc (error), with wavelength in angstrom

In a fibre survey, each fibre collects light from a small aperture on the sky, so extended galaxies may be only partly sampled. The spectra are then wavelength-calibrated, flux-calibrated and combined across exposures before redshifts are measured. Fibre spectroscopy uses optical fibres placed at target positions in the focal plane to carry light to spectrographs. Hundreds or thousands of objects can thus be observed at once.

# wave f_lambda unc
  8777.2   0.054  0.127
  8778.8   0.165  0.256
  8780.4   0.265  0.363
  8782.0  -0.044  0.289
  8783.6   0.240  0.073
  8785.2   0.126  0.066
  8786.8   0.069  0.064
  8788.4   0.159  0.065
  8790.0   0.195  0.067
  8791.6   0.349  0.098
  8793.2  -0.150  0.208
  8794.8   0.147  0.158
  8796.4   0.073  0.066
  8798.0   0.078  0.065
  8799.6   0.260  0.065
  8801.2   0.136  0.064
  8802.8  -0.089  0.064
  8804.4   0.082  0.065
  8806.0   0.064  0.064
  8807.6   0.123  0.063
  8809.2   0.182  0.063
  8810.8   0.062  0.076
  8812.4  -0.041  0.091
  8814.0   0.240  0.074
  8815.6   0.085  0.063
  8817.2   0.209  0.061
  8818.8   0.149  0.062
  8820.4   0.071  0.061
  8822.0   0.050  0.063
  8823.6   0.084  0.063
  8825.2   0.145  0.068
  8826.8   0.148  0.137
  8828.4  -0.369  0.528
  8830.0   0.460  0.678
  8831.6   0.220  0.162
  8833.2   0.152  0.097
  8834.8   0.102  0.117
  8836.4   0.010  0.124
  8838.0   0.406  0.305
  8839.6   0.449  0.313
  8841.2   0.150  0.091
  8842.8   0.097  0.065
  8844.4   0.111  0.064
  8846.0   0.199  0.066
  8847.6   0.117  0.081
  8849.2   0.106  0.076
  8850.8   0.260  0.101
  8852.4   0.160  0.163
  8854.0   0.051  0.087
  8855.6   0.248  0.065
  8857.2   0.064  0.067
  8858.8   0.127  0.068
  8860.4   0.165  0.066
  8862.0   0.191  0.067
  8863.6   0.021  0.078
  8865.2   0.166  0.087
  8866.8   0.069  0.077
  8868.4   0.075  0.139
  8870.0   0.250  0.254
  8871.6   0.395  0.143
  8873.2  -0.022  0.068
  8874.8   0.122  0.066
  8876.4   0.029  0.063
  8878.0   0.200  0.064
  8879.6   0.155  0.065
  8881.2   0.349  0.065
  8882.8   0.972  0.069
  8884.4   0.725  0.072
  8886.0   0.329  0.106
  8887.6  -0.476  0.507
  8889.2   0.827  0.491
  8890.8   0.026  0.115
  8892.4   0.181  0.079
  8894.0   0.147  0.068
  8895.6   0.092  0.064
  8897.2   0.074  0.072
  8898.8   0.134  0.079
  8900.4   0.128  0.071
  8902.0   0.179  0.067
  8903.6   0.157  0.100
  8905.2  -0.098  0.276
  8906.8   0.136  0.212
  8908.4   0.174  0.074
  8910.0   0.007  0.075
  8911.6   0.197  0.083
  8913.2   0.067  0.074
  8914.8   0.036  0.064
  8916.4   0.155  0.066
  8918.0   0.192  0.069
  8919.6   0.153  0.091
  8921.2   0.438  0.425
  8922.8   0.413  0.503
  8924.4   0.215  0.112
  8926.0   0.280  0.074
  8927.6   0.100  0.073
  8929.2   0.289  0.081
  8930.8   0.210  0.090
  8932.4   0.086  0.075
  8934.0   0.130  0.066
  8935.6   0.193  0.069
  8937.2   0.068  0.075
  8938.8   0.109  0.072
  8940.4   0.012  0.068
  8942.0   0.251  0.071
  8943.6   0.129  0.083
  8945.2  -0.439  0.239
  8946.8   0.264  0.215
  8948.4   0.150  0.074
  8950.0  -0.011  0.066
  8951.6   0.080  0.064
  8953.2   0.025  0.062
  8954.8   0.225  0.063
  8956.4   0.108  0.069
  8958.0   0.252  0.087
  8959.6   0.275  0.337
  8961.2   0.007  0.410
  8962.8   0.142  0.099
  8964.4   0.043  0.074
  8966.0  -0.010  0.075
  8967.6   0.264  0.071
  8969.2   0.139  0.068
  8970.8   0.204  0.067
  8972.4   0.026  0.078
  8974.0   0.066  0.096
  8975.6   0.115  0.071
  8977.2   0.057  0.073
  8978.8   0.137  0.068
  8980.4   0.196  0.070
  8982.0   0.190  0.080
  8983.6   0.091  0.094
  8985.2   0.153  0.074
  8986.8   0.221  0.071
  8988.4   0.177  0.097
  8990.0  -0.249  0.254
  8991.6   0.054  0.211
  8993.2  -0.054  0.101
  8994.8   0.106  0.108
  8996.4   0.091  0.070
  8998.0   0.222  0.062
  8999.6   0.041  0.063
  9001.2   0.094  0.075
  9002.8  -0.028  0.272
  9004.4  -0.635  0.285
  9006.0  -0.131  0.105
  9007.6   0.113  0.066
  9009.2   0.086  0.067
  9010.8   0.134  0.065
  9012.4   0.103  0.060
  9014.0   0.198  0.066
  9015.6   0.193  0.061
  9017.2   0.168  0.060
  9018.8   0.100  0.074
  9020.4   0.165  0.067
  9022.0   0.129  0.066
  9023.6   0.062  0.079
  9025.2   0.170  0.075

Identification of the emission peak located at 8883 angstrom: H-gamma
